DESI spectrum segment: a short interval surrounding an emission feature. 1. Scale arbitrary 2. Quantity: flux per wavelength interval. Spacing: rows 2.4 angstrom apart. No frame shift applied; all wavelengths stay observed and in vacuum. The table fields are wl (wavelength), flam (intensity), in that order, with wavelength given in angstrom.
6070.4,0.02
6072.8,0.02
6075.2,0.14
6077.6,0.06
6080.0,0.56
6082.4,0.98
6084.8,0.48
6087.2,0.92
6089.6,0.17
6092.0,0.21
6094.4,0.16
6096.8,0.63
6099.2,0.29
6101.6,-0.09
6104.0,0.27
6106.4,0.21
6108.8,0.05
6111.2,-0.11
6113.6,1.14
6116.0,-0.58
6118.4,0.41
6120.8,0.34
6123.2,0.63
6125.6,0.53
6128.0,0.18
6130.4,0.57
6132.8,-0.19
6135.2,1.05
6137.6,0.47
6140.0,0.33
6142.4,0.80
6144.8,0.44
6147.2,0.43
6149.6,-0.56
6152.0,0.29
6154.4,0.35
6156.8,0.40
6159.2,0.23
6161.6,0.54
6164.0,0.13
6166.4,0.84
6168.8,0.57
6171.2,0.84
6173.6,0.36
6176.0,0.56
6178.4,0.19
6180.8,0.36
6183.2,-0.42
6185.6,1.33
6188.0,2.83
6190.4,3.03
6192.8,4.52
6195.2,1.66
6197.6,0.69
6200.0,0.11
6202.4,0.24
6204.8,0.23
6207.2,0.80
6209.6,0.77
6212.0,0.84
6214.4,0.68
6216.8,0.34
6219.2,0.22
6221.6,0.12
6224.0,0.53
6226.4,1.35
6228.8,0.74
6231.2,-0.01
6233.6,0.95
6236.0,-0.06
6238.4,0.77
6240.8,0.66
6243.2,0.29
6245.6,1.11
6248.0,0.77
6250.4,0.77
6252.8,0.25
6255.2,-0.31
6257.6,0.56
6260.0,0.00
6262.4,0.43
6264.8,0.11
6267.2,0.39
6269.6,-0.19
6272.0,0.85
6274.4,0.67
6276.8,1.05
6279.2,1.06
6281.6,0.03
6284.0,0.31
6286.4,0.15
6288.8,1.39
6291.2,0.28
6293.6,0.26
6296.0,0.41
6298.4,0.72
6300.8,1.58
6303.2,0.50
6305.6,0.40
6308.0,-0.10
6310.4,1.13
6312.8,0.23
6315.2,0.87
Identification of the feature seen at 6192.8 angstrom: [O II] 3727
